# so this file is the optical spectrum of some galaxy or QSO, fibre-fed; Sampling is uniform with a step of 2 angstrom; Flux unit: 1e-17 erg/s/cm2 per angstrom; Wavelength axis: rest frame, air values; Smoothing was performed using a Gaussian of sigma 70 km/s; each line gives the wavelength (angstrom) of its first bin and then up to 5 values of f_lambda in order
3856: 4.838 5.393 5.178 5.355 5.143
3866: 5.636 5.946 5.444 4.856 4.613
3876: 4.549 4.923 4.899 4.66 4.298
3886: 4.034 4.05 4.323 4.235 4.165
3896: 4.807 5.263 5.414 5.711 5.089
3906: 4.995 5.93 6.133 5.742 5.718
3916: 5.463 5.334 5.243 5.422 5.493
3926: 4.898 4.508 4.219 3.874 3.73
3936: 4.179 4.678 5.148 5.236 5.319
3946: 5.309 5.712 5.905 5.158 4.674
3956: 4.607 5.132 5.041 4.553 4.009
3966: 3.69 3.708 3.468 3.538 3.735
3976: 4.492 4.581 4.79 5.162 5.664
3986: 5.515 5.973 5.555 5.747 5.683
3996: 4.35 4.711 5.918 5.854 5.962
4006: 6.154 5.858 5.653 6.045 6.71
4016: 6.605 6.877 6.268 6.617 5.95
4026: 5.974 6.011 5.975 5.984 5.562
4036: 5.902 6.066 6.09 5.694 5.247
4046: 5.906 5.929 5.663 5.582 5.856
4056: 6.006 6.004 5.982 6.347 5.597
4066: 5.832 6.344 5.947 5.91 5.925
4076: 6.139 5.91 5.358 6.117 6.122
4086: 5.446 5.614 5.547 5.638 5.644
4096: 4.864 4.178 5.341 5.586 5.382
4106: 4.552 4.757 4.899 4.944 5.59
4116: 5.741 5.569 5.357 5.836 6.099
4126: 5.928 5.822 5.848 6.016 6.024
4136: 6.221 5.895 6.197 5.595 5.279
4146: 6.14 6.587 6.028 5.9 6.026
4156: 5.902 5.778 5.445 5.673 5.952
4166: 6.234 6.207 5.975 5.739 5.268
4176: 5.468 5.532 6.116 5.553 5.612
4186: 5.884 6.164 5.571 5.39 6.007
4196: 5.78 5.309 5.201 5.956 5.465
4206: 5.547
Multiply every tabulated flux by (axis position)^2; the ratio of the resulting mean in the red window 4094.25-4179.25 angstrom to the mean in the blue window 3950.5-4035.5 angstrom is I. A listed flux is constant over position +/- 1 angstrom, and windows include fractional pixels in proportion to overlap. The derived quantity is 1.1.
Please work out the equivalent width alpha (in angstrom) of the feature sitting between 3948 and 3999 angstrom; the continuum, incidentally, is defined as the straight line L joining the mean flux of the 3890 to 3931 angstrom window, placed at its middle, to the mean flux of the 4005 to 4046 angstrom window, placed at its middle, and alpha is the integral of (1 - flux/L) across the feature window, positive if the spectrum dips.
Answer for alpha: 7.8 angstrom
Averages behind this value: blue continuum 5.17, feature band 4.8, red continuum 6.06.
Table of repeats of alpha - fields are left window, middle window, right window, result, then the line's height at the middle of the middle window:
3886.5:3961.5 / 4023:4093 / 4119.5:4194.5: -4.7 angstrom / 5.5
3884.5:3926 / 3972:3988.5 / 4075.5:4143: 1.3 angstrom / 5.28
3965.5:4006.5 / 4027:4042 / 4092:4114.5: -2.7 angstrom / 5.01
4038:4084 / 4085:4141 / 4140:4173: 3.6 angstrom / 5.9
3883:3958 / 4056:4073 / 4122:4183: -1.4 angstrom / 5.54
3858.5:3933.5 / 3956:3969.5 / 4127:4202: 2.3 angstrom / 5.21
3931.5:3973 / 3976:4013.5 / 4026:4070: -2.3 angstrom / 5.18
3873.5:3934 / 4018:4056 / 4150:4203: -4.3 angstrom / 5.33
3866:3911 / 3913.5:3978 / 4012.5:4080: 7.3 angstrom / 5.33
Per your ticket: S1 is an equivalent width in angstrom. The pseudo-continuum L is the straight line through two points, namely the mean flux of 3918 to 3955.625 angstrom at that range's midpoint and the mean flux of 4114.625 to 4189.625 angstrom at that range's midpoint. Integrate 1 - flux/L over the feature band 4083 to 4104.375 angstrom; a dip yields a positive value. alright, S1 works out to 0.8 angstrom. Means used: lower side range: 4.93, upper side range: 5.85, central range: 5.4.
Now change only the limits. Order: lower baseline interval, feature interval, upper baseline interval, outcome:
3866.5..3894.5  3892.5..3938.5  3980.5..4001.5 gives -1.3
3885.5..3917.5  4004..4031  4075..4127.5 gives -4.5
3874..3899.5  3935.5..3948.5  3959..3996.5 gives -1.3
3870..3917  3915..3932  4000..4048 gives 0.7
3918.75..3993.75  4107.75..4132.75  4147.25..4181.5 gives 0.2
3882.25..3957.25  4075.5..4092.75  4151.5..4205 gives -0.9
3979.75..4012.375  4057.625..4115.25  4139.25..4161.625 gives 1.9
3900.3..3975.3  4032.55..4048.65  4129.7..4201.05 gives -1.5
